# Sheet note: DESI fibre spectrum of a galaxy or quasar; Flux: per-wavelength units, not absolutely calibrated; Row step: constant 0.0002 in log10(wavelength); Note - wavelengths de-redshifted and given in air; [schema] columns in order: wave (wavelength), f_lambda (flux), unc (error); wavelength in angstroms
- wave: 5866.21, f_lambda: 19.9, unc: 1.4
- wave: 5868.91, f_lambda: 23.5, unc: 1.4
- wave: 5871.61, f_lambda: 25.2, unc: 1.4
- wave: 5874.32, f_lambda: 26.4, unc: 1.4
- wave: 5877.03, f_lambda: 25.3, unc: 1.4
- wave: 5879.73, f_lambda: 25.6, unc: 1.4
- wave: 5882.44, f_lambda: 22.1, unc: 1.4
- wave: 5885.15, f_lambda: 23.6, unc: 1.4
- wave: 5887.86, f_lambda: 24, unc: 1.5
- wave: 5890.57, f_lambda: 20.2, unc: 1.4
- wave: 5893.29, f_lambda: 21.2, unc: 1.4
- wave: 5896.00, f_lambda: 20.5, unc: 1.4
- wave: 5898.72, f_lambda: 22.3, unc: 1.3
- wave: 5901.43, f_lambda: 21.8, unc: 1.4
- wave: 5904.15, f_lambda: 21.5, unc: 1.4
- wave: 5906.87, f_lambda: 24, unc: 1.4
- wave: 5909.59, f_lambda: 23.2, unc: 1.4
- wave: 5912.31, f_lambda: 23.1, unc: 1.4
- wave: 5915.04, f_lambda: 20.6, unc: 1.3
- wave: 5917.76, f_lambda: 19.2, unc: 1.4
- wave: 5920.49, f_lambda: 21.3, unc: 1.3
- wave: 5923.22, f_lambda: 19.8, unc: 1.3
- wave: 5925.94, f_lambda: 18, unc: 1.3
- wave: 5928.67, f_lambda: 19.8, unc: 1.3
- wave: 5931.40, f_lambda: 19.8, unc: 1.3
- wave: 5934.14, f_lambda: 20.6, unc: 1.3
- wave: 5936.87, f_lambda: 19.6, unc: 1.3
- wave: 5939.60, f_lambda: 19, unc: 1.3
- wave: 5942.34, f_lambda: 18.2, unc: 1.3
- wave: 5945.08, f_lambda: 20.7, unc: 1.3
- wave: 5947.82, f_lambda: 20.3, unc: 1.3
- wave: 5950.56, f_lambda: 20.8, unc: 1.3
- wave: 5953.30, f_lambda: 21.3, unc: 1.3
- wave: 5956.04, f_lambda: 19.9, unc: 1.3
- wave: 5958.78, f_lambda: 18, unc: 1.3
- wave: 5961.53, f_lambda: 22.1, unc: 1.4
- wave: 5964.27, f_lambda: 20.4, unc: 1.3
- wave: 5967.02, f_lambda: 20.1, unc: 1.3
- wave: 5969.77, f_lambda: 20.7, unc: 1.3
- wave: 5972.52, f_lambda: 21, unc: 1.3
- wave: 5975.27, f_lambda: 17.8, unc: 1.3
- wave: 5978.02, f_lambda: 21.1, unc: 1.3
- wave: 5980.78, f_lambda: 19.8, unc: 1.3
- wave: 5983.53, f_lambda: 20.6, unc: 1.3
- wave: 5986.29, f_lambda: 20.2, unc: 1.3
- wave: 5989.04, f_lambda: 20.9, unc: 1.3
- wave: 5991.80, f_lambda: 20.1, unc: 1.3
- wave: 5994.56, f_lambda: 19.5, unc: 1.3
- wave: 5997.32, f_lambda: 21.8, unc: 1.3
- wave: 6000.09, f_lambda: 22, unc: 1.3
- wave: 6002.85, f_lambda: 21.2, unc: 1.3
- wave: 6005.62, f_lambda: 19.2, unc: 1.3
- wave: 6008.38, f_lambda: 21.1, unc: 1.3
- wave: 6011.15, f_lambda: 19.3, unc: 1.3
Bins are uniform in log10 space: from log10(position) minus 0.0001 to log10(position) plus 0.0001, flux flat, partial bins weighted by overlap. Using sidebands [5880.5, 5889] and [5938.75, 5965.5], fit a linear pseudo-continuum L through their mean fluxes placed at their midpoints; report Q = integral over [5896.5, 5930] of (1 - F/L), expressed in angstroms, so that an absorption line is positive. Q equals 1.2 angstroms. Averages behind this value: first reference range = 23.4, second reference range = 20.1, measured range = 21.2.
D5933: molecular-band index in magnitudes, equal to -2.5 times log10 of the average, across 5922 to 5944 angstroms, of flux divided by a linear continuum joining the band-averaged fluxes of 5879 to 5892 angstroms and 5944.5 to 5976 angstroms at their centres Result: 0.102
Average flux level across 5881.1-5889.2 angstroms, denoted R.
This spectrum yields 23.2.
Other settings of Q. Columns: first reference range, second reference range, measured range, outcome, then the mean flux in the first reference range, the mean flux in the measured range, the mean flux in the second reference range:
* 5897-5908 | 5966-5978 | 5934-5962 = 1.2 angstroms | 22.3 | 20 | 20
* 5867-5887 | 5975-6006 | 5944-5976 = 1.8 angstroms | 24.4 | 20.3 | 20.5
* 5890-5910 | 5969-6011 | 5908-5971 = 2.7 angstroms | 21.8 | 20.3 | 20.4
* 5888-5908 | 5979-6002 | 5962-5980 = 0.5 angstroms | 21.8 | 20.3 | 20.6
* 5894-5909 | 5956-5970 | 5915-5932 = 1.3 angstroms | 22.1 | 19.7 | 20.2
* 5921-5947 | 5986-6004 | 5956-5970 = 0.0 angstroms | 19.6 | 20.2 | 20.9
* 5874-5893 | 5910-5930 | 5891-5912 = -0.1 angstroms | 23.6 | 22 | 20.4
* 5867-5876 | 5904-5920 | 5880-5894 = 0.7 angstroms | 24.7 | 22.5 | 21.9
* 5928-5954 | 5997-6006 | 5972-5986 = 0.5 angstroms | 20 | 20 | 21.1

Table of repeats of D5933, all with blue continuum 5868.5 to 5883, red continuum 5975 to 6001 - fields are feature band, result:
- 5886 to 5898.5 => 0.12 mag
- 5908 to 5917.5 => 0.07 mag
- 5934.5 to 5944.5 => 0.16 mag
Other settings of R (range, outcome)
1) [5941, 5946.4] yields 19.4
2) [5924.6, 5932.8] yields 19.2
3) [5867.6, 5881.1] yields 25.2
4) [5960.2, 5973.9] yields 20.9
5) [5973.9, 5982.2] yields 19.6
